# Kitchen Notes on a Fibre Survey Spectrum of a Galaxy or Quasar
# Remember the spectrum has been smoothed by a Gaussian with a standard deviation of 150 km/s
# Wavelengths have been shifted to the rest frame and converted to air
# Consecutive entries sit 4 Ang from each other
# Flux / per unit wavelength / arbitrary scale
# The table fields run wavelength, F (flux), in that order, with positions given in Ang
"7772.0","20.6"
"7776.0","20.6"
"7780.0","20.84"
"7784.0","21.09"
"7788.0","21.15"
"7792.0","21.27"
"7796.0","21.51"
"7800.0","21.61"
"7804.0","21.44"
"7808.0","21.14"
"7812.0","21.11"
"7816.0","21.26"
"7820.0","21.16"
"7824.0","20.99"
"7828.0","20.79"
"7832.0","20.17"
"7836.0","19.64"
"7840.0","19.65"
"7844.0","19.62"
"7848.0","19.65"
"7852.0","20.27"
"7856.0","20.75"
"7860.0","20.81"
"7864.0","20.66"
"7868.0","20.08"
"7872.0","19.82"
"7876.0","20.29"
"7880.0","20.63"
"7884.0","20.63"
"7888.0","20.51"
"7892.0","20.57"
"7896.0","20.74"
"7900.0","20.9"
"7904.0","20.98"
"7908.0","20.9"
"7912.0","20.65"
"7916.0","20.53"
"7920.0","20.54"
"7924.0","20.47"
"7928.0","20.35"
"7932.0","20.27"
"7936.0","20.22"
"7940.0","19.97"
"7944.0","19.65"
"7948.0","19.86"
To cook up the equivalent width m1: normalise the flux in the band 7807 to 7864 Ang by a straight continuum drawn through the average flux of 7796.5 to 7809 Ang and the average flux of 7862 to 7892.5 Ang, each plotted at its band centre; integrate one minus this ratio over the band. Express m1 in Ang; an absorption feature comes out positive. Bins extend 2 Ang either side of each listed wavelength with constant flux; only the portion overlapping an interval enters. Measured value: 1.3 Ang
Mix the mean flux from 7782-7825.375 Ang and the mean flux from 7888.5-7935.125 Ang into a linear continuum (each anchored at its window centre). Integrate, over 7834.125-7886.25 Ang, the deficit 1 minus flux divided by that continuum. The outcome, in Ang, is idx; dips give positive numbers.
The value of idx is 1.8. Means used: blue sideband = 21.3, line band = 20.2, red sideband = 20.6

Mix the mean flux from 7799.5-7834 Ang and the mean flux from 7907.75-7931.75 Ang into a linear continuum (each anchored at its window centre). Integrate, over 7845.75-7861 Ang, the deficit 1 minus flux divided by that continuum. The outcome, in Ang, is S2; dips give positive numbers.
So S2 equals 0.4 Ang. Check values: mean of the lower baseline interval 21.1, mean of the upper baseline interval 20.5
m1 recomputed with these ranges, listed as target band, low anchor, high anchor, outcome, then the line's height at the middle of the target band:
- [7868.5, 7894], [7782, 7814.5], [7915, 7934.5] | 0.41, 20.7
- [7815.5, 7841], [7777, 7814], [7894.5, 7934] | 0.66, 21.1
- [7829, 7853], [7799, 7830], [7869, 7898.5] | 1.20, 20.9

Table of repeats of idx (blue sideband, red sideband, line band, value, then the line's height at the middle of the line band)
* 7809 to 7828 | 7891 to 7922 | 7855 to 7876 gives 0.5 Ang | 20.9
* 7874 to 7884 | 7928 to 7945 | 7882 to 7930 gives -0.8 Ang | 20.3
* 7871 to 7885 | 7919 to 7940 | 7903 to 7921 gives -0.3 Ang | 20.3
